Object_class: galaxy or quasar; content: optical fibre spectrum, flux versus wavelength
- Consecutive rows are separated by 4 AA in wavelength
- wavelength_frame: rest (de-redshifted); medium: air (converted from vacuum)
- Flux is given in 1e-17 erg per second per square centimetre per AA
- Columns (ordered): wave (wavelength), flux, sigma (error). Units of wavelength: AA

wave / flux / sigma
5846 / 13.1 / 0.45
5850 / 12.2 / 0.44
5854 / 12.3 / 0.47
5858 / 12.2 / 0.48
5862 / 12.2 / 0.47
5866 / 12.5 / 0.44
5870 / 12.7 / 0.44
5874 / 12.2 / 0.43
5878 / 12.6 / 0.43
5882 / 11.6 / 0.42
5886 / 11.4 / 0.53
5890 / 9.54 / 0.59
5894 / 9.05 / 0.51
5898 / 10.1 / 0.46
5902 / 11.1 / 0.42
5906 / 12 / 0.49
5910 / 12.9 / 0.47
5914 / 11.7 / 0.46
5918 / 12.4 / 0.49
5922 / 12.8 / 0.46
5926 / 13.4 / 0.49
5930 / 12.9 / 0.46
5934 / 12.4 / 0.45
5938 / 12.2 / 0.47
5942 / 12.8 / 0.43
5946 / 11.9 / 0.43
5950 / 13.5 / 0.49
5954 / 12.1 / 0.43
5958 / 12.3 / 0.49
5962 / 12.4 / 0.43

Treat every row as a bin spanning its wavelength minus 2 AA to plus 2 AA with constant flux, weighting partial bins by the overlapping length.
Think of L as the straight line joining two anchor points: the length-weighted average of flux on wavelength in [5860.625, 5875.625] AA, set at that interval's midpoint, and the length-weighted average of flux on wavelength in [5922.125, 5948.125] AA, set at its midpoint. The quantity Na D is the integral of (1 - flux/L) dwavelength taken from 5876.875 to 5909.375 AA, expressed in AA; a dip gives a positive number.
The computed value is 3.97 AA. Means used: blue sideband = 12.4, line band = 11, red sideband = 12.6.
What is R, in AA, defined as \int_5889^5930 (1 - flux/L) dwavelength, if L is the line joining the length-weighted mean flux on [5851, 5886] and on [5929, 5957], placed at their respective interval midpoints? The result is 2.59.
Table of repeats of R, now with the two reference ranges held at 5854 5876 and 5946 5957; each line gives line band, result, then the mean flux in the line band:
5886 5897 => 2.4 AA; 9.75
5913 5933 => -0.3 AA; 12.7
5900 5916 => 0.7 AA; 11.9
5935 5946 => 0.2 AA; 12.4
